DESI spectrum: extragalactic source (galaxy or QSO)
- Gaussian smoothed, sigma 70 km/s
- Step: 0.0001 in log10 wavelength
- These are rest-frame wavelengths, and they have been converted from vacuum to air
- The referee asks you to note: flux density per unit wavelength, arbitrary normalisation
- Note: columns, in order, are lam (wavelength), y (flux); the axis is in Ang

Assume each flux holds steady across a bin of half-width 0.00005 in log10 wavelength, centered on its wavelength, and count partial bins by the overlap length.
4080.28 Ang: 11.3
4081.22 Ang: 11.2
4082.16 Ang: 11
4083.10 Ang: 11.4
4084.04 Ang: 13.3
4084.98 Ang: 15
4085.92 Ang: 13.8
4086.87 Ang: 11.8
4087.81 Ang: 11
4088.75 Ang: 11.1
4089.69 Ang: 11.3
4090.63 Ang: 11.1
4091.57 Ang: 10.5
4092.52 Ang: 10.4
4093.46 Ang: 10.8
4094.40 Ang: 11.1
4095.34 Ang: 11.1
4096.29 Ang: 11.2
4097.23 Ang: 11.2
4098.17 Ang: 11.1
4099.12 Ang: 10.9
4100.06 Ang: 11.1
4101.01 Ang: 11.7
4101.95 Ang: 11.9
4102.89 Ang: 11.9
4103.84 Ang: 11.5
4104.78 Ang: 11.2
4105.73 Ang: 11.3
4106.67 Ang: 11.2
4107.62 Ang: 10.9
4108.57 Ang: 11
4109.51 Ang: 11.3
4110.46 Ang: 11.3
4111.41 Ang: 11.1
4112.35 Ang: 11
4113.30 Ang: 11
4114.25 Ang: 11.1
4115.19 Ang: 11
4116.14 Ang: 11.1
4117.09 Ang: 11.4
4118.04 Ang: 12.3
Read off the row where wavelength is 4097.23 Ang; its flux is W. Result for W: 11.2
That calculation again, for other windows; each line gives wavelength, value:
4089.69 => 11.3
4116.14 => 11.1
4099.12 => 10.9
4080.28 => 11.3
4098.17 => 11.1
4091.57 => 10.5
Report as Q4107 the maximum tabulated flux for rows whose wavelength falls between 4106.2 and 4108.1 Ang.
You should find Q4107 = 11.2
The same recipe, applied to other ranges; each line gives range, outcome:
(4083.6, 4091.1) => 15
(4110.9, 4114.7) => 11.1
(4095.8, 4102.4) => 11.9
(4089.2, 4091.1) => 11.3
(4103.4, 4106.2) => 11.5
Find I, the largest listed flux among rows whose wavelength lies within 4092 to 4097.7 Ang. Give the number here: 11.2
